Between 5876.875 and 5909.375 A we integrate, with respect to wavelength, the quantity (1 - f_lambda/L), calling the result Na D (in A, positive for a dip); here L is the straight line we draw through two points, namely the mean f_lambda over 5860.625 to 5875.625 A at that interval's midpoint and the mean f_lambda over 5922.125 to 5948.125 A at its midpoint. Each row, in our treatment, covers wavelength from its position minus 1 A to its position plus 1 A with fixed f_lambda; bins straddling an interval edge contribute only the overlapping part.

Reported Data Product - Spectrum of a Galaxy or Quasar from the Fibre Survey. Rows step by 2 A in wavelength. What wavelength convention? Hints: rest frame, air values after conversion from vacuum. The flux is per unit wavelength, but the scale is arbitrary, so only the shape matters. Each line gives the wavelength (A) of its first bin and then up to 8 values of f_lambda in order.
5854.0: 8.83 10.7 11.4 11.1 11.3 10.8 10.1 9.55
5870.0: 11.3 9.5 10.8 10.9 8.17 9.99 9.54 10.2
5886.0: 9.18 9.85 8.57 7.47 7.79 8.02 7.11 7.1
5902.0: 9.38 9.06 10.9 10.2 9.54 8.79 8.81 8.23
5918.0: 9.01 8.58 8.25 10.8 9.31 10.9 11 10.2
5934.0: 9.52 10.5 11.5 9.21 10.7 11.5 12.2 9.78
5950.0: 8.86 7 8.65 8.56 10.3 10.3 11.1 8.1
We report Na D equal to 4.9 A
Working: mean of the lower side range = 10.5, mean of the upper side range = 10.5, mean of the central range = 8.92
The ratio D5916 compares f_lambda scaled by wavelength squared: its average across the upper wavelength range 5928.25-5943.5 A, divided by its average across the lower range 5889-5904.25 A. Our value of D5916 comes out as 1.32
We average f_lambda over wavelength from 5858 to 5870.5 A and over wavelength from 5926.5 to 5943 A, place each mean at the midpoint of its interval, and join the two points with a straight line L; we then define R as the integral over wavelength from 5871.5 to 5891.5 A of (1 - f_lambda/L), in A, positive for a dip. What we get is 1.9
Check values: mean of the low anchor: 10.7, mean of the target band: 9.62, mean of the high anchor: 10.4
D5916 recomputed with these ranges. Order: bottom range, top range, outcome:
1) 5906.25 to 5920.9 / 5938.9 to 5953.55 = 1.09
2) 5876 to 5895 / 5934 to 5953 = 1.14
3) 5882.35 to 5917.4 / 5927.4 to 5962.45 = 1.16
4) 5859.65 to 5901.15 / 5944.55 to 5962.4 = 1.05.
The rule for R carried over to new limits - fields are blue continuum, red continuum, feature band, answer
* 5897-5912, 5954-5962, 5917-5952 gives -2.2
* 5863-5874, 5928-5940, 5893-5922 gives 4.6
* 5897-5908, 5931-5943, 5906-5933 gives 0.0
